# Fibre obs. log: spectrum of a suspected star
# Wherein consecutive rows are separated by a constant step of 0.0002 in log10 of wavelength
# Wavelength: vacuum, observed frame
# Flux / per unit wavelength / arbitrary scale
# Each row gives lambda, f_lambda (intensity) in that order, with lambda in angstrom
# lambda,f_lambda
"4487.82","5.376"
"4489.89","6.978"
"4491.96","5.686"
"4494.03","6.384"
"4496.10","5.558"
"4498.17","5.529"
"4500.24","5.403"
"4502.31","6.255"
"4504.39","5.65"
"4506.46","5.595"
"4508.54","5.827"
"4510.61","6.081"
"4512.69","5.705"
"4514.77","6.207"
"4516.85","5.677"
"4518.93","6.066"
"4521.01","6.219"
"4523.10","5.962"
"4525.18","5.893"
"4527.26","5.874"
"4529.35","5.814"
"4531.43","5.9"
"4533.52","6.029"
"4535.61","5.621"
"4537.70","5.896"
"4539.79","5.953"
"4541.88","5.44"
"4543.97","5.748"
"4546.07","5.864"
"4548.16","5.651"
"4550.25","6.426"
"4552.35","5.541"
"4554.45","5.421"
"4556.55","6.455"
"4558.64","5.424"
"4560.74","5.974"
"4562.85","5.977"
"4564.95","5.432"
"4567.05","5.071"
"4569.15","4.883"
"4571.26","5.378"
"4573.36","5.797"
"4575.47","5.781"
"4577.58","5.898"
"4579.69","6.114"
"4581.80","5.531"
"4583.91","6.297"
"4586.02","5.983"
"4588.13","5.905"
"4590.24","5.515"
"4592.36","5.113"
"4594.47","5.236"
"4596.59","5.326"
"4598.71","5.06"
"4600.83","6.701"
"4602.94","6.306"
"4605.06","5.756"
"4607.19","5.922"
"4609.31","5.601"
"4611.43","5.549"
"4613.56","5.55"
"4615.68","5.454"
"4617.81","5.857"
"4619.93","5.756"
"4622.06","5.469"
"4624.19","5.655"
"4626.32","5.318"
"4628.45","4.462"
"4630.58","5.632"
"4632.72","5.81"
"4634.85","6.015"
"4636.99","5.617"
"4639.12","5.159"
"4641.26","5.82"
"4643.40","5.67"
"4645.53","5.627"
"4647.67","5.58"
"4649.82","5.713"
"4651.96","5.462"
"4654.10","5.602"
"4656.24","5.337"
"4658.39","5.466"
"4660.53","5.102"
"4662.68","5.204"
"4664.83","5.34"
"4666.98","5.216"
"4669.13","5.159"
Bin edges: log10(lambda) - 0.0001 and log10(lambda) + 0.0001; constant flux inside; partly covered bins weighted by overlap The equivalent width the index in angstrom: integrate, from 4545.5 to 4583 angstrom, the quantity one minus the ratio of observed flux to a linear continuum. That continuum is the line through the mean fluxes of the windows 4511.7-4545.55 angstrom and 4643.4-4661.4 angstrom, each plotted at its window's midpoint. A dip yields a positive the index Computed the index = 0.43 angstrom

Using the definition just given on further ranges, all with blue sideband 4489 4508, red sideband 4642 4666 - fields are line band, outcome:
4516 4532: -0.32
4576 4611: -0.83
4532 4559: -0.28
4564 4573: 0.73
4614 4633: 0.24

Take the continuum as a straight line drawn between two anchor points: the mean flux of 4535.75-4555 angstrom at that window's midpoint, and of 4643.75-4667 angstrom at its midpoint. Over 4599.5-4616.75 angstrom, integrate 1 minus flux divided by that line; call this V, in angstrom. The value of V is -0.80 angstrom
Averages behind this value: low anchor 5.77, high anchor 5.44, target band 5.84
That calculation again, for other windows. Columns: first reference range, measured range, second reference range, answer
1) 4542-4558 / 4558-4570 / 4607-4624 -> 0.67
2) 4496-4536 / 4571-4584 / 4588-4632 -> -0.35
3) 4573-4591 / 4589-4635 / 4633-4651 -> 1.44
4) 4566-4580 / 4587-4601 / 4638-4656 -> 0.16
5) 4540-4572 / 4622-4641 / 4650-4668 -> -0.12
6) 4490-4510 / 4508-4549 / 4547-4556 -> -0.42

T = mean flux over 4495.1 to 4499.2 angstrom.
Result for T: 5.54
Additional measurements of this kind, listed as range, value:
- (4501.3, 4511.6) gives 5.88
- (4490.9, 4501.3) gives 5.72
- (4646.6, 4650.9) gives 5.64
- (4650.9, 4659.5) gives 5.47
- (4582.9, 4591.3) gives 5.93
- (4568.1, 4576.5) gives 5.46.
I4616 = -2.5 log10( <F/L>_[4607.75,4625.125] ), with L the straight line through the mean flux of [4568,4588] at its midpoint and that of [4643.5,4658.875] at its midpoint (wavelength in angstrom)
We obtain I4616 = 0.00 mag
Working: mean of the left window 5.74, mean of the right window 5.55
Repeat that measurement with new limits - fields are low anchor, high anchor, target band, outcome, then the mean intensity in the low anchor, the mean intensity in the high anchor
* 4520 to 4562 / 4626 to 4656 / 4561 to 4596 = 0.02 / 5.85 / 5.54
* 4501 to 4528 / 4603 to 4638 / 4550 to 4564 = -0.01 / 5.92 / 5.61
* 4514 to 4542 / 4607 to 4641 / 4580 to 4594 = -0.01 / 5.91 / 5.55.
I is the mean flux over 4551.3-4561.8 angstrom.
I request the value 5.76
